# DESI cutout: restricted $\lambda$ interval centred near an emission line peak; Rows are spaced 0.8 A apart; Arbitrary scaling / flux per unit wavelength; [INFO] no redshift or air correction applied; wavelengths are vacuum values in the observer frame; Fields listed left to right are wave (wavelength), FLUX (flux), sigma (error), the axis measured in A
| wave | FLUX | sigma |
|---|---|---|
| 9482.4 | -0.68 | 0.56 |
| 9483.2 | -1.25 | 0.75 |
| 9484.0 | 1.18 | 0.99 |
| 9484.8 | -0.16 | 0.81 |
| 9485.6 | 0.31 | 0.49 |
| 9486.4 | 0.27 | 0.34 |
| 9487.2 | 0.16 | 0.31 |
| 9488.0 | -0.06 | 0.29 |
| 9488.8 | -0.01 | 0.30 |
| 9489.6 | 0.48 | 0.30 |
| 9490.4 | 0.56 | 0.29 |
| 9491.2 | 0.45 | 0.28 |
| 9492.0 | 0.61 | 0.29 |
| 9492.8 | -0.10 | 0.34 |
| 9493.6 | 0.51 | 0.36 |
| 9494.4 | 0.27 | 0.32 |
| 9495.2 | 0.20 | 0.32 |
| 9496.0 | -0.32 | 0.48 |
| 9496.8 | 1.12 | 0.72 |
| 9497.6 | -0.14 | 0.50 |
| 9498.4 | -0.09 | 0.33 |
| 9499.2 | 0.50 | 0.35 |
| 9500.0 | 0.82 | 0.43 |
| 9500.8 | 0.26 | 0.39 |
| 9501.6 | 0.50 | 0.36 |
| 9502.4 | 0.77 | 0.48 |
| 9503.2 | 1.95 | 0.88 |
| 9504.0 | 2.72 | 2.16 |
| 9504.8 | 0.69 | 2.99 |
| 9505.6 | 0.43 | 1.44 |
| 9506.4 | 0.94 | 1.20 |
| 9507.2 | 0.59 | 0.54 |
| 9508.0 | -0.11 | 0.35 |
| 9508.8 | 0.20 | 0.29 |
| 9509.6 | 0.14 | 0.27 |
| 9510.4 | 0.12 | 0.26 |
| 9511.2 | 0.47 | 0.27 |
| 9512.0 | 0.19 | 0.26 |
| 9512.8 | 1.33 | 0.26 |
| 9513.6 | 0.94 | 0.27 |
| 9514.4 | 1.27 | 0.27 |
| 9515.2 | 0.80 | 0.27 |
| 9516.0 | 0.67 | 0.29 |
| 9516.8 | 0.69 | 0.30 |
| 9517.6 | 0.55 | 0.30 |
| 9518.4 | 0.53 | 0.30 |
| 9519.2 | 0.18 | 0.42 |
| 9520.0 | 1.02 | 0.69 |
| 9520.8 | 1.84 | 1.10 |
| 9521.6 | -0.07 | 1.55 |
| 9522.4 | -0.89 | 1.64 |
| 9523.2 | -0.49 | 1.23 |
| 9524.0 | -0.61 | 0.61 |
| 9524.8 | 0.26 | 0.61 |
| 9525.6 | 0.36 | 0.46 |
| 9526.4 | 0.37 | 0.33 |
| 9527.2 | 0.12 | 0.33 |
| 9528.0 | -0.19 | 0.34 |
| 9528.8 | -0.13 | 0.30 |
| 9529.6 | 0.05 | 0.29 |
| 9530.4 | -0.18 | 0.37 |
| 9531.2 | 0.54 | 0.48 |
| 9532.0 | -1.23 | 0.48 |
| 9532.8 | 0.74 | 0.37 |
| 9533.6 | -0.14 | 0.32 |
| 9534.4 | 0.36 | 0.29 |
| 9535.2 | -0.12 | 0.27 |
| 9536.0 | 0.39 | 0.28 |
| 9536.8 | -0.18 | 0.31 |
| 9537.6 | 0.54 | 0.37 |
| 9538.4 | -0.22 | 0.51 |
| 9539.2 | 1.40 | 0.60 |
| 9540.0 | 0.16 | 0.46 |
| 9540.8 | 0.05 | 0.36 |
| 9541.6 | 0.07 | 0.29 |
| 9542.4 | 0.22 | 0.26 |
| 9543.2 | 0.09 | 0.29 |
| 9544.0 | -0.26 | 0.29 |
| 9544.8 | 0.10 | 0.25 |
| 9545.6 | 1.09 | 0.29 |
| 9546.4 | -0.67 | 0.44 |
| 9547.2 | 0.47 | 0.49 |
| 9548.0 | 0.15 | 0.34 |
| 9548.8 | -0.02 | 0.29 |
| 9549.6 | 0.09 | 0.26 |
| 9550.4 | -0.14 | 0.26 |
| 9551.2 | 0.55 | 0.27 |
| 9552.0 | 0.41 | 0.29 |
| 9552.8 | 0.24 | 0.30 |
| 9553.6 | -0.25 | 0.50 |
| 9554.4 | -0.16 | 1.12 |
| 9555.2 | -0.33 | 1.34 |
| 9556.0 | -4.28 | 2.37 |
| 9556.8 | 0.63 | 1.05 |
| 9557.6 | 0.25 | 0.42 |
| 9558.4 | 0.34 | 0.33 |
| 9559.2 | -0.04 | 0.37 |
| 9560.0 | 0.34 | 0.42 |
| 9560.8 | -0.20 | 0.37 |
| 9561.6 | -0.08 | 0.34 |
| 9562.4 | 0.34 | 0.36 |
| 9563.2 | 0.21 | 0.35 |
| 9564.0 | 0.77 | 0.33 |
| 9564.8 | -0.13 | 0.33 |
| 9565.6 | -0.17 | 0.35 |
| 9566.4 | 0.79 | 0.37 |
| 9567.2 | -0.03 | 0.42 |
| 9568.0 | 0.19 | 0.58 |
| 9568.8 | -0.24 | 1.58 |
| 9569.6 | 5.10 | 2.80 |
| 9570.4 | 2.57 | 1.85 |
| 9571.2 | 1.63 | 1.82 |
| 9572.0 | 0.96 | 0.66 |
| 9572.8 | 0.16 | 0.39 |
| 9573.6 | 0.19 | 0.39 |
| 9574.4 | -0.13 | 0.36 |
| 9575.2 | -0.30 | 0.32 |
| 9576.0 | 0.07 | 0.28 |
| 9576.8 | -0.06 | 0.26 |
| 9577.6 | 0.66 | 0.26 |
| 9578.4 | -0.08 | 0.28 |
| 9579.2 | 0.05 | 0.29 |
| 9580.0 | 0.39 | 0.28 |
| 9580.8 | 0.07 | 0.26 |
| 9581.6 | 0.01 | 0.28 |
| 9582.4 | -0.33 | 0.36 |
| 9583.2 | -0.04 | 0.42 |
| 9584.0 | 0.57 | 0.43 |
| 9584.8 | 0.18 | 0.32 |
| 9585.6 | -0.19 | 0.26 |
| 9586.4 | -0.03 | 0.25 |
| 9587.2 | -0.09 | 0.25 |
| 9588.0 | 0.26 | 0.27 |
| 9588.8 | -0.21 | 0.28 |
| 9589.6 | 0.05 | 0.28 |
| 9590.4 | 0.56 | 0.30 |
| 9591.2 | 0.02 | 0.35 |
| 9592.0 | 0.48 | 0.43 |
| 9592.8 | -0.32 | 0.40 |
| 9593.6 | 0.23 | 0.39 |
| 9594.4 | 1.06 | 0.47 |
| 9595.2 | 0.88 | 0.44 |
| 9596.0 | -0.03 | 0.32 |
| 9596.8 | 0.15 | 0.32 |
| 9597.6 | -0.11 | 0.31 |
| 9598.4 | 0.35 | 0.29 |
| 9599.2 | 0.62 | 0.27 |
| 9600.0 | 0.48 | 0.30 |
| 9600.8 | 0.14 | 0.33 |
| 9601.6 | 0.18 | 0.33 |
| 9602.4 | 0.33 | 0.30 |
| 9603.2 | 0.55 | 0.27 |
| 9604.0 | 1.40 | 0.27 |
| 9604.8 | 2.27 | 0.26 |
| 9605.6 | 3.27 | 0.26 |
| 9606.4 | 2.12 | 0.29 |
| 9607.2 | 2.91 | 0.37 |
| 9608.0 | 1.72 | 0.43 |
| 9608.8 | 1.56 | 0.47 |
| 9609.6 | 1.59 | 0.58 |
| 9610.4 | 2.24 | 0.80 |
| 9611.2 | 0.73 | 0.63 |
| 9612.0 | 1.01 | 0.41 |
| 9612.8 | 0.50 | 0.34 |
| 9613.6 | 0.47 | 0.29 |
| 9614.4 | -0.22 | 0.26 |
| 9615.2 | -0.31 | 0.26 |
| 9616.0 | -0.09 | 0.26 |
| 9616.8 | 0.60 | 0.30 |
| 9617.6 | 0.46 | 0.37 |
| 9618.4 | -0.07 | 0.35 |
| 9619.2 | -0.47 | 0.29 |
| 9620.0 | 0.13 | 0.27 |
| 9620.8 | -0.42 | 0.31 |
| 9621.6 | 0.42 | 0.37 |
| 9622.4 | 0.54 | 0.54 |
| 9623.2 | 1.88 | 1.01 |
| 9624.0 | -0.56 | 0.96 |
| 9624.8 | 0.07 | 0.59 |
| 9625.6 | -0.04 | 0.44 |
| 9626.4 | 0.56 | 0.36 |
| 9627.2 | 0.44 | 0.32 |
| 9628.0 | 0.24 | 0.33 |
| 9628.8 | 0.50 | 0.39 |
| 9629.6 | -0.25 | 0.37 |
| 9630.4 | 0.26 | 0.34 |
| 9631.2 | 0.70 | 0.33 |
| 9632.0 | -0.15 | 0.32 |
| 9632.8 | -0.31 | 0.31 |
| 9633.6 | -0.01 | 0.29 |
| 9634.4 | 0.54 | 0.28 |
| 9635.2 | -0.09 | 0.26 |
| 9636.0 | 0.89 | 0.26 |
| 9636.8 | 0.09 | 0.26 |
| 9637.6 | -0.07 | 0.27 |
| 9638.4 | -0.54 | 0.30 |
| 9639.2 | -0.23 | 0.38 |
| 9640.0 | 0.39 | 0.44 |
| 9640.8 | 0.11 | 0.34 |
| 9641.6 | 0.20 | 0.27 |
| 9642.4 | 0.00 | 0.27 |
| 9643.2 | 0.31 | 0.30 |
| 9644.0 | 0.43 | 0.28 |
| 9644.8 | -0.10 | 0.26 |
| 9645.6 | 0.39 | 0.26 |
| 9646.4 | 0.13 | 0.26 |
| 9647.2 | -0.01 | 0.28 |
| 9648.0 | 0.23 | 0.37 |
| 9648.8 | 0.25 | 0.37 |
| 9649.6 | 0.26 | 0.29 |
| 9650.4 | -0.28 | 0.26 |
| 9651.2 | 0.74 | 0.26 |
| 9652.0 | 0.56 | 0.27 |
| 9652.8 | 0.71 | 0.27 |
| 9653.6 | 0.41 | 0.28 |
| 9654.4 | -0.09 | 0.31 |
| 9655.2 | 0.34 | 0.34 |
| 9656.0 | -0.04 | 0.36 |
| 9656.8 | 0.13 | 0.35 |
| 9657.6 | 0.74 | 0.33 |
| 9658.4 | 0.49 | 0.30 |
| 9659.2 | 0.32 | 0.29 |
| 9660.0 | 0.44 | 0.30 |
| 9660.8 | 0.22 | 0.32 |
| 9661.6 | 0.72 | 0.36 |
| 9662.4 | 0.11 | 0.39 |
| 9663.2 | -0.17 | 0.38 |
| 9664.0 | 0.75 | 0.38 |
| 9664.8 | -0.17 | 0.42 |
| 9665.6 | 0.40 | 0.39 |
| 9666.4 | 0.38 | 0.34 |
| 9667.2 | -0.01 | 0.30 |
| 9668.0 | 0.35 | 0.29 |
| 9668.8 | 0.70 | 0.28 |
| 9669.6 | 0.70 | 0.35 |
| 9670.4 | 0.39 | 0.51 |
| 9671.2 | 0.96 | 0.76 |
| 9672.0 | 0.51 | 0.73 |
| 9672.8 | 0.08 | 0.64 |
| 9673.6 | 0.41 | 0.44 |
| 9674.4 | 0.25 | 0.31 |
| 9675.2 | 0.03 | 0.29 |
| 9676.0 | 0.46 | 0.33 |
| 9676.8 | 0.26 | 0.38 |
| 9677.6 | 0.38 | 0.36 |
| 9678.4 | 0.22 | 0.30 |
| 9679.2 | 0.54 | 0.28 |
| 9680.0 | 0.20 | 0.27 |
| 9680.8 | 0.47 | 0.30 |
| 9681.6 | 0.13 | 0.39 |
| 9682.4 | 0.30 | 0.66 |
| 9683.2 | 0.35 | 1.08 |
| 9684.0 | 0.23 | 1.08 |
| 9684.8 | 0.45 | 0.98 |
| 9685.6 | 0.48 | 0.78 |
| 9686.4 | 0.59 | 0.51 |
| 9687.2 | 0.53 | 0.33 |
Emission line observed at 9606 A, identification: [O III] 5007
